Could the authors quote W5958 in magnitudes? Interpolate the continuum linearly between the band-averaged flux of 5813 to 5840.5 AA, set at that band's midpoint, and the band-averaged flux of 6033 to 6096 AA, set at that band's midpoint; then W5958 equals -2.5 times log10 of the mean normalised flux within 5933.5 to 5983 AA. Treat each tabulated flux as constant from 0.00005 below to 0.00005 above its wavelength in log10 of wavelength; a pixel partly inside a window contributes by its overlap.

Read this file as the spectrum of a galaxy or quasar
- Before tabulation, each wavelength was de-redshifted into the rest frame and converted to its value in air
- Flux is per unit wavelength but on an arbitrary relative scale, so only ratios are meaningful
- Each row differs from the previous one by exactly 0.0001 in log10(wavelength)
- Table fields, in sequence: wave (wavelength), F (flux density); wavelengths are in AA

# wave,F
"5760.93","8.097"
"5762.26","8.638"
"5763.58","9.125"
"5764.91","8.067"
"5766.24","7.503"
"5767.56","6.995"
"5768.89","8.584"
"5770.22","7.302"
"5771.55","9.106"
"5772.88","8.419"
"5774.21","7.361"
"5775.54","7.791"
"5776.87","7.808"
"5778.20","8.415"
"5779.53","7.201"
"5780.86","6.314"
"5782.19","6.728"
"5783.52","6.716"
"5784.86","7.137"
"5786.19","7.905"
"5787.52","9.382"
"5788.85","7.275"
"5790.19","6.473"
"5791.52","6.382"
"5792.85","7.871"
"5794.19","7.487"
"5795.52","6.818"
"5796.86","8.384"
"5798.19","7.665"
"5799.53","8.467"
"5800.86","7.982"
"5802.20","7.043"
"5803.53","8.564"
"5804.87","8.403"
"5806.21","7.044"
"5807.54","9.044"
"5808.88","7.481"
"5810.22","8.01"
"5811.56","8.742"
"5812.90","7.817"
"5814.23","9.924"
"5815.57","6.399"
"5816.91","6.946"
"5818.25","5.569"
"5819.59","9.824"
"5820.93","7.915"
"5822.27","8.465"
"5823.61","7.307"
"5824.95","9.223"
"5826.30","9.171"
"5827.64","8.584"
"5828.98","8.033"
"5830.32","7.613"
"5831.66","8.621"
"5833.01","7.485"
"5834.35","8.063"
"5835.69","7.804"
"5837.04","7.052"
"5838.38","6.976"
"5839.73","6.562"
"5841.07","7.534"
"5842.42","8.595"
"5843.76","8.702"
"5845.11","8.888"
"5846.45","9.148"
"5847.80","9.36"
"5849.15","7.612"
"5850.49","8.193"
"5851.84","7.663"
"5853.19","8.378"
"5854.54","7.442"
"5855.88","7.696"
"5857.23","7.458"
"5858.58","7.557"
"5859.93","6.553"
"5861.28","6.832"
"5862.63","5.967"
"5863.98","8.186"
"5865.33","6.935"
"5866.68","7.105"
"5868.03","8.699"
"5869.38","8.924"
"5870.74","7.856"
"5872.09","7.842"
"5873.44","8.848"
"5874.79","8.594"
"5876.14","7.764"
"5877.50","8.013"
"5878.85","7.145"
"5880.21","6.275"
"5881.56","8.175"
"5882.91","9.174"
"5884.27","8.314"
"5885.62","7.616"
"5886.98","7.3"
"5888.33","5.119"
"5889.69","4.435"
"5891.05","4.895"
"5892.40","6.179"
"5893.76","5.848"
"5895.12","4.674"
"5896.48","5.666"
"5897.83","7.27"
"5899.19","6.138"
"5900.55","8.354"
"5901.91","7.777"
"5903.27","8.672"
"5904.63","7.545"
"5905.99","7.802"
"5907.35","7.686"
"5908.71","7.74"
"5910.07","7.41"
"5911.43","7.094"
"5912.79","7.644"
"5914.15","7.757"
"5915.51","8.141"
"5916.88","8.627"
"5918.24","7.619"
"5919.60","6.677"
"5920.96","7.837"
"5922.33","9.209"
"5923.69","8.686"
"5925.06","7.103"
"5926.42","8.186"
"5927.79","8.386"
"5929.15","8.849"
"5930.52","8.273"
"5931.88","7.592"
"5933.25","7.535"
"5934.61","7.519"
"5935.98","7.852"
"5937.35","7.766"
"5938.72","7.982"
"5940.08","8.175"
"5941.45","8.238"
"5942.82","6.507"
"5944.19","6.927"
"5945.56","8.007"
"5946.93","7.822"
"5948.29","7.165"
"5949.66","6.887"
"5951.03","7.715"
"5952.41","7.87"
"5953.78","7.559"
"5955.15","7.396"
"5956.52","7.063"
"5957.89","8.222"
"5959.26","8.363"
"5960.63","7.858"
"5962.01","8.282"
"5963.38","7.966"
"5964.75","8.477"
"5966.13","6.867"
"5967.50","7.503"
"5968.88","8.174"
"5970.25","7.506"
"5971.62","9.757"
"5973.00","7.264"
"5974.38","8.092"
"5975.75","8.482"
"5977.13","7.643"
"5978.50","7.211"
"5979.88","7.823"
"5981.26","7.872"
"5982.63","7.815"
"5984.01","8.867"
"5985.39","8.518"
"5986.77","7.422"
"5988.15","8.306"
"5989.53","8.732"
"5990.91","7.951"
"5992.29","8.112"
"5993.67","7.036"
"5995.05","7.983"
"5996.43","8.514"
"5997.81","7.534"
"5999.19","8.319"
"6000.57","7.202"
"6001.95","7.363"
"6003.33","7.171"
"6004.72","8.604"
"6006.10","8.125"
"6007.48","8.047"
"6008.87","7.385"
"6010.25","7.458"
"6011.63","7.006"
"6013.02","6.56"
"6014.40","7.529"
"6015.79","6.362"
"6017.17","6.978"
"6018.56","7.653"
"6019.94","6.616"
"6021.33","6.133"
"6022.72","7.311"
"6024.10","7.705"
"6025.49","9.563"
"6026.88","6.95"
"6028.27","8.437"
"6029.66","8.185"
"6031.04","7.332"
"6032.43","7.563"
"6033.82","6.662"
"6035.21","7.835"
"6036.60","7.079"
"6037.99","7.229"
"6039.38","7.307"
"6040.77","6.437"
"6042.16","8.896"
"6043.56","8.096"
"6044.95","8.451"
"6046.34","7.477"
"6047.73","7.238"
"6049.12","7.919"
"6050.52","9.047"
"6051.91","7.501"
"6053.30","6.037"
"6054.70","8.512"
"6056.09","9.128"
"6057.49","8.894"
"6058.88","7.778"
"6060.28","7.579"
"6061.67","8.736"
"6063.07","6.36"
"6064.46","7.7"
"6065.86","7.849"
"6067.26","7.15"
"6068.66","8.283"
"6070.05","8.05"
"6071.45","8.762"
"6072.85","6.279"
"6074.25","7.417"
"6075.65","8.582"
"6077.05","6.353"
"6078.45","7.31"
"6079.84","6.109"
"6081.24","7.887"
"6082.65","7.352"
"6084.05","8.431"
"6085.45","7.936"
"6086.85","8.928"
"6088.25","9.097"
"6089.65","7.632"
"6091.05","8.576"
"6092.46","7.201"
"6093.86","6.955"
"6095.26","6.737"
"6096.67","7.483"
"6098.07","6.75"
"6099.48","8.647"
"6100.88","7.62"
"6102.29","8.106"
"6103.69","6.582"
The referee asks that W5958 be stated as 0.00 mag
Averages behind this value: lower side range 7.88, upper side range 7.71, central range 7.77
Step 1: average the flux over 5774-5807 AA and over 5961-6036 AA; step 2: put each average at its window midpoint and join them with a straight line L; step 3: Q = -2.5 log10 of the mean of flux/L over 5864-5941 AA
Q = 0.01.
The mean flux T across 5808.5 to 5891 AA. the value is 7.77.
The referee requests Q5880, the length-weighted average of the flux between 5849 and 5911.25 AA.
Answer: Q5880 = 7.33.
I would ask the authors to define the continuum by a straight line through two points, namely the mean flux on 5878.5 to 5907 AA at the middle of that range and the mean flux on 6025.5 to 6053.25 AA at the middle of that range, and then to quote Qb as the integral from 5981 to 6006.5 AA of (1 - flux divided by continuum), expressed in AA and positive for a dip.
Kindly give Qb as -1.9 AA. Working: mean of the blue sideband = 6.88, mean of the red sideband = 7.67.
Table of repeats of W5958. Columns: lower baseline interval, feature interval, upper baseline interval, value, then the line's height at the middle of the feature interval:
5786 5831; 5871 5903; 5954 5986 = 0.13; 7.94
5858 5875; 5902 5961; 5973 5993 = 0.01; 7.87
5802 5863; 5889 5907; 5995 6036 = 0.18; 7.78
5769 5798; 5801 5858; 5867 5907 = -0.08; 7.43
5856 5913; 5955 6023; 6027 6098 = -0.03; 7.52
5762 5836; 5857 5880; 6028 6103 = 0.03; 7.82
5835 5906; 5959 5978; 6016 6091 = -0.06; 7.58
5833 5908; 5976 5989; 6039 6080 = -0.05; 7.62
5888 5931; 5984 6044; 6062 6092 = -0.01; 7.57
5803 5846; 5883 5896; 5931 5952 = 0.25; 7.78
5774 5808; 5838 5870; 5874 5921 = -0.06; 7.38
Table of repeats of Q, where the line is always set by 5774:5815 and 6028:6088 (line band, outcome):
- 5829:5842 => 0.02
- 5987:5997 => -0.04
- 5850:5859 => 0.00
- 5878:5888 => 0.01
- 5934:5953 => 0.02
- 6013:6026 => 0.07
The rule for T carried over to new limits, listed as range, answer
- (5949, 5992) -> 7.92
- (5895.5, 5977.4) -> 7.76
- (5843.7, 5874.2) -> 7.89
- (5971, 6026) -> 7.74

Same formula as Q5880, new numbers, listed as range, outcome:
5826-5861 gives 7.93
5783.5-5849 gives 7.92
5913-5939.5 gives 7.97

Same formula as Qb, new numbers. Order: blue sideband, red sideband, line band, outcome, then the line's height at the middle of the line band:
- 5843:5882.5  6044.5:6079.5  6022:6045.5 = 0.21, 7.77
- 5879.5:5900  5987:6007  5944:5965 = -1.08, 7.35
